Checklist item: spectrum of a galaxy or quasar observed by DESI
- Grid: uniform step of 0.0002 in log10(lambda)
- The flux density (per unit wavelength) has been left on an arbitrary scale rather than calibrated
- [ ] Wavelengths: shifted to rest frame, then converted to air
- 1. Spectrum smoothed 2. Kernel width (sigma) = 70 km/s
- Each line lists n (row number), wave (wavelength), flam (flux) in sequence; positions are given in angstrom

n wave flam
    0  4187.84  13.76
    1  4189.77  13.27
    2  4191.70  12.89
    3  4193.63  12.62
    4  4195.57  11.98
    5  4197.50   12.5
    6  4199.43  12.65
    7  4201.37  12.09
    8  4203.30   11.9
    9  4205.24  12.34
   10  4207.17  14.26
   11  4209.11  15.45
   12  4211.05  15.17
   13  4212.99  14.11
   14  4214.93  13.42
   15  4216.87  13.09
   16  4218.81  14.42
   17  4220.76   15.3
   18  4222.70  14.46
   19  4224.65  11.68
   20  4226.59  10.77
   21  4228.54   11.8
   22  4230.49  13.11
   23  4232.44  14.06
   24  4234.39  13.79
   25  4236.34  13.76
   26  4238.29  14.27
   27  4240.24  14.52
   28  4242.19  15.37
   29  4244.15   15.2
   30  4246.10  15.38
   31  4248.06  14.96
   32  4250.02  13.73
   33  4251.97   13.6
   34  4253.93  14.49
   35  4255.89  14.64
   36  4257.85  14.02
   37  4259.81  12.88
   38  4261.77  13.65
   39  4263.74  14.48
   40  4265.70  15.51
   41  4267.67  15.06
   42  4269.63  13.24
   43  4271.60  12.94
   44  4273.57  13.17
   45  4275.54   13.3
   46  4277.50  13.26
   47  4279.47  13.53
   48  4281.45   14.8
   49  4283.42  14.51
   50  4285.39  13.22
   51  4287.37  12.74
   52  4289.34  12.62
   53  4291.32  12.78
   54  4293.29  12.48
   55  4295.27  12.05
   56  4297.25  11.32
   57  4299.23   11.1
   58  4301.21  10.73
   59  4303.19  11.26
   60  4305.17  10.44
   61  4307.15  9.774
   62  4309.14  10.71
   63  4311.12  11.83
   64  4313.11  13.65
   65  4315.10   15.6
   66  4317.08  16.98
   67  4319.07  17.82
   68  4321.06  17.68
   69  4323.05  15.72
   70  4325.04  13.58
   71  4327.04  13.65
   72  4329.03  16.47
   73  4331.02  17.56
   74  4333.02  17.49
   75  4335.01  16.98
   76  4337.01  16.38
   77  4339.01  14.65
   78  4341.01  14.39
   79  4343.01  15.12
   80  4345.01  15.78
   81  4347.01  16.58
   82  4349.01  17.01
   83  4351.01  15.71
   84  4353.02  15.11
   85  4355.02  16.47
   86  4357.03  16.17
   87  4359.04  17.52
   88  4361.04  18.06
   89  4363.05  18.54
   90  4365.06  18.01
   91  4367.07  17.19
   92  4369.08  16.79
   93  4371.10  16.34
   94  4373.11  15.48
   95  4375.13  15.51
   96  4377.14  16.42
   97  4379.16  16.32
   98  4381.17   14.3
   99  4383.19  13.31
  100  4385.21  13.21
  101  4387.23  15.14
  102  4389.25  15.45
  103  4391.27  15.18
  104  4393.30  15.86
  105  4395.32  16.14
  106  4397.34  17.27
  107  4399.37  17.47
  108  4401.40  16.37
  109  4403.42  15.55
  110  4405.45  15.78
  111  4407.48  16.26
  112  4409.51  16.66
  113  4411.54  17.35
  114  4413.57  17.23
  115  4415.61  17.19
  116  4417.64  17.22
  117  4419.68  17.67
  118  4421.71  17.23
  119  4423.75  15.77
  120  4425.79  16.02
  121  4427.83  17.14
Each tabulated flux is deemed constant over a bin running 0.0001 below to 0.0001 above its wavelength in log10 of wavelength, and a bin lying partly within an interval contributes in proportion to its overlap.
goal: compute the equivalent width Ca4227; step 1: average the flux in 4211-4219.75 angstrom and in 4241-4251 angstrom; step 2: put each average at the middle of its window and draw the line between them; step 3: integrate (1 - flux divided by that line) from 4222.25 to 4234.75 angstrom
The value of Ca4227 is 1.4 angstrom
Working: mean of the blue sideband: 13.9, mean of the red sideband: 14.9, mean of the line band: 12.7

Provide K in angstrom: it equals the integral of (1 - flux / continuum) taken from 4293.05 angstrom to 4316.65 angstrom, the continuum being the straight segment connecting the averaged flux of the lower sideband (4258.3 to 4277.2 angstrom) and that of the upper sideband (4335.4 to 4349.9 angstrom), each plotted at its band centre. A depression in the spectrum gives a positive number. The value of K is 4.67 angstrom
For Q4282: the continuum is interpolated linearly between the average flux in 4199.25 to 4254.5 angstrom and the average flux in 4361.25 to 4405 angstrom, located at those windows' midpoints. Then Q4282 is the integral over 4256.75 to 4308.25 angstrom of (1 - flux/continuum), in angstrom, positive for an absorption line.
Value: 5.94 angstrom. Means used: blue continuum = 13.8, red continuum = 16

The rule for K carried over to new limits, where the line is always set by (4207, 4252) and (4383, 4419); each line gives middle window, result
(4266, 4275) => 0.47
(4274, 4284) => 0.54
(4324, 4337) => -0.63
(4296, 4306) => 2.60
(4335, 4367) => -1.88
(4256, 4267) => 0.16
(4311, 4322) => -0.59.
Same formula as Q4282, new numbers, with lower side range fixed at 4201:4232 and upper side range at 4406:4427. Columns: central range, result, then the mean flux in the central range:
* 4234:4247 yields -0.81 angstrom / 14.7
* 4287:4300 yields 2.26 angstrom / 12.1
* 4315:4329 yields -0.67 angstrom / 15.9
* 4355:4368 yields -1.32 angstrom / 17.5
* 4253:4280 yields 0.68 angstrom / 13.9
